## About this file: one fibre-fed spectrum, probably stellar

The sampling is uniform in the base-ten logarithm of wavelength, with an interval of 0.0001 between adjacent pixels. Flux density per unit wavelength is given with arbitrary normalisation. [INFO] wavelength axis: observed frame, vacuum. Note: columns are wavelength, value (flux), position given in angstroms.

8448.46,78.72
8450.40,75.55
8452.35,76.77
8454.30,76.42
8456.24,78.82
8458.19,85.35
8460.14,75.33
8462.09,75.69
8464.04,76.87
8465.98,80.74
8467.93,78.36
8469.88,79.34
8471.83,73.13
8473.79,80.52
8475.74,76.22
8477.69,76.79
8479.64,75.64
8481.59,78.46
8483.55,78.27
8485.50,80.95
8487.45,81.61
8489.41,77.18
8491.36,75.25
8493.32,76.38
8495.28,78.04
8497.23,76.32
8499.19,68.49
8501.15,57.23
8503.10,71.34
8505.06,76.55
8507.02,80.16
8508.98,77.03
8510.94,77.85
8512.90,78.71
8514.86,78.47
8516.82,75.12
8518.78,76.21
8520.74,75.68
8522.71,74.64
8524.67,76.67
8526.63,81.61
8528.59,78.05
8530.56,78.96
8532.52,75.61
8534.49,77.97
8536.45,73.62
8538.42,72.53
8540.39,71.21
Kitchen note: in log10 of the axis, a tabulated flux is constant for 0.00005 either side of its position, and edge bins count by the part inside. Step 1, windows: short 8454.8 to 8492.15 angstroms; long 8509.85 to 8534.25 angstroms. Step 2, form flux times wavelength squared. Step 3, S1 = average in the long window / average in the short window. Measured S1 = 1.00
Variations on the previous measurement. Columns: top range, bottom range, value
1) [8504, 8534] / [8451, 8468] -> 1.00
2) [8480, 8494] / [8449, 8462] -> 1.01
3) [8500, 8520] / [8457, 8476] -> 0.97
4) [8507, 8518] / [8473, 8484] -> 1.01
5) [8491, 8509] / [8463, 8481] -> 0.95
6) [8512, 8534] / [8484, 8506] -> 1.04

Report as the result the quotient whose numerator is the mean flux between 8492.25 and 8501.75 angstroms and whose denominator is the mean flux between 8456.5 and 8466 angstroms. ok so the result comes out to 0.91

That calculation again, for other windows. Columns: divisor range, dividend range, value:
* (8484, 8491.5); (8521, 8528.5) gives 0.98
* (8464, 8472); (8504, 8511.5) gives 0.99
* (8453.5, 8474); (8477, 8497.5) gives 1.00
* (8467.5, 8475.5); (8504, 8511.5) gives 1.00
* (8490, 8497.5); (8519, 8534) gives 1.01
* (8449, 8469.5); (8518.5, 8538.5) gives 0.98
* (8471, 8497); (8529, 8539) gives 0.98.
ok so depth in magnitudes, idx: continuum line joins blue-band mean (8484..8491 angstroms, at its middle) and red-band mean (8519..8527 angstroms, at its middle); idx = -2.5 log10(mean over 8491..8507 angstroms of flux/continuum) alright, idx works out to 0.08 mag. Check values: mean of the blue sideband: 79.5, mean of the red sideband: 76.7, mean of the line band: 72.8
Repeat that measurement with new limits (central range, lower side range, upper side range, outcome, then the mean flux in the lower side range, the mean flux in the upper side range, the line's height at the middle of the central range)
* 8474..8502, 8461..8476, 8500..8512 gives 0.00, 77.7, 73.3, 75.4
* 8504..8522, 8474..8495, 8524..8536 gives 0.01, 77.8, 78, 77.9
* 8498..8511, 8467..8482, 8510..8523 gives 0.07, 77.3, 76.8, 76.9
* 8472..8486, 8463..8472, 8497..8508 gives -0.03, 78.1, 71.4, 75.9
